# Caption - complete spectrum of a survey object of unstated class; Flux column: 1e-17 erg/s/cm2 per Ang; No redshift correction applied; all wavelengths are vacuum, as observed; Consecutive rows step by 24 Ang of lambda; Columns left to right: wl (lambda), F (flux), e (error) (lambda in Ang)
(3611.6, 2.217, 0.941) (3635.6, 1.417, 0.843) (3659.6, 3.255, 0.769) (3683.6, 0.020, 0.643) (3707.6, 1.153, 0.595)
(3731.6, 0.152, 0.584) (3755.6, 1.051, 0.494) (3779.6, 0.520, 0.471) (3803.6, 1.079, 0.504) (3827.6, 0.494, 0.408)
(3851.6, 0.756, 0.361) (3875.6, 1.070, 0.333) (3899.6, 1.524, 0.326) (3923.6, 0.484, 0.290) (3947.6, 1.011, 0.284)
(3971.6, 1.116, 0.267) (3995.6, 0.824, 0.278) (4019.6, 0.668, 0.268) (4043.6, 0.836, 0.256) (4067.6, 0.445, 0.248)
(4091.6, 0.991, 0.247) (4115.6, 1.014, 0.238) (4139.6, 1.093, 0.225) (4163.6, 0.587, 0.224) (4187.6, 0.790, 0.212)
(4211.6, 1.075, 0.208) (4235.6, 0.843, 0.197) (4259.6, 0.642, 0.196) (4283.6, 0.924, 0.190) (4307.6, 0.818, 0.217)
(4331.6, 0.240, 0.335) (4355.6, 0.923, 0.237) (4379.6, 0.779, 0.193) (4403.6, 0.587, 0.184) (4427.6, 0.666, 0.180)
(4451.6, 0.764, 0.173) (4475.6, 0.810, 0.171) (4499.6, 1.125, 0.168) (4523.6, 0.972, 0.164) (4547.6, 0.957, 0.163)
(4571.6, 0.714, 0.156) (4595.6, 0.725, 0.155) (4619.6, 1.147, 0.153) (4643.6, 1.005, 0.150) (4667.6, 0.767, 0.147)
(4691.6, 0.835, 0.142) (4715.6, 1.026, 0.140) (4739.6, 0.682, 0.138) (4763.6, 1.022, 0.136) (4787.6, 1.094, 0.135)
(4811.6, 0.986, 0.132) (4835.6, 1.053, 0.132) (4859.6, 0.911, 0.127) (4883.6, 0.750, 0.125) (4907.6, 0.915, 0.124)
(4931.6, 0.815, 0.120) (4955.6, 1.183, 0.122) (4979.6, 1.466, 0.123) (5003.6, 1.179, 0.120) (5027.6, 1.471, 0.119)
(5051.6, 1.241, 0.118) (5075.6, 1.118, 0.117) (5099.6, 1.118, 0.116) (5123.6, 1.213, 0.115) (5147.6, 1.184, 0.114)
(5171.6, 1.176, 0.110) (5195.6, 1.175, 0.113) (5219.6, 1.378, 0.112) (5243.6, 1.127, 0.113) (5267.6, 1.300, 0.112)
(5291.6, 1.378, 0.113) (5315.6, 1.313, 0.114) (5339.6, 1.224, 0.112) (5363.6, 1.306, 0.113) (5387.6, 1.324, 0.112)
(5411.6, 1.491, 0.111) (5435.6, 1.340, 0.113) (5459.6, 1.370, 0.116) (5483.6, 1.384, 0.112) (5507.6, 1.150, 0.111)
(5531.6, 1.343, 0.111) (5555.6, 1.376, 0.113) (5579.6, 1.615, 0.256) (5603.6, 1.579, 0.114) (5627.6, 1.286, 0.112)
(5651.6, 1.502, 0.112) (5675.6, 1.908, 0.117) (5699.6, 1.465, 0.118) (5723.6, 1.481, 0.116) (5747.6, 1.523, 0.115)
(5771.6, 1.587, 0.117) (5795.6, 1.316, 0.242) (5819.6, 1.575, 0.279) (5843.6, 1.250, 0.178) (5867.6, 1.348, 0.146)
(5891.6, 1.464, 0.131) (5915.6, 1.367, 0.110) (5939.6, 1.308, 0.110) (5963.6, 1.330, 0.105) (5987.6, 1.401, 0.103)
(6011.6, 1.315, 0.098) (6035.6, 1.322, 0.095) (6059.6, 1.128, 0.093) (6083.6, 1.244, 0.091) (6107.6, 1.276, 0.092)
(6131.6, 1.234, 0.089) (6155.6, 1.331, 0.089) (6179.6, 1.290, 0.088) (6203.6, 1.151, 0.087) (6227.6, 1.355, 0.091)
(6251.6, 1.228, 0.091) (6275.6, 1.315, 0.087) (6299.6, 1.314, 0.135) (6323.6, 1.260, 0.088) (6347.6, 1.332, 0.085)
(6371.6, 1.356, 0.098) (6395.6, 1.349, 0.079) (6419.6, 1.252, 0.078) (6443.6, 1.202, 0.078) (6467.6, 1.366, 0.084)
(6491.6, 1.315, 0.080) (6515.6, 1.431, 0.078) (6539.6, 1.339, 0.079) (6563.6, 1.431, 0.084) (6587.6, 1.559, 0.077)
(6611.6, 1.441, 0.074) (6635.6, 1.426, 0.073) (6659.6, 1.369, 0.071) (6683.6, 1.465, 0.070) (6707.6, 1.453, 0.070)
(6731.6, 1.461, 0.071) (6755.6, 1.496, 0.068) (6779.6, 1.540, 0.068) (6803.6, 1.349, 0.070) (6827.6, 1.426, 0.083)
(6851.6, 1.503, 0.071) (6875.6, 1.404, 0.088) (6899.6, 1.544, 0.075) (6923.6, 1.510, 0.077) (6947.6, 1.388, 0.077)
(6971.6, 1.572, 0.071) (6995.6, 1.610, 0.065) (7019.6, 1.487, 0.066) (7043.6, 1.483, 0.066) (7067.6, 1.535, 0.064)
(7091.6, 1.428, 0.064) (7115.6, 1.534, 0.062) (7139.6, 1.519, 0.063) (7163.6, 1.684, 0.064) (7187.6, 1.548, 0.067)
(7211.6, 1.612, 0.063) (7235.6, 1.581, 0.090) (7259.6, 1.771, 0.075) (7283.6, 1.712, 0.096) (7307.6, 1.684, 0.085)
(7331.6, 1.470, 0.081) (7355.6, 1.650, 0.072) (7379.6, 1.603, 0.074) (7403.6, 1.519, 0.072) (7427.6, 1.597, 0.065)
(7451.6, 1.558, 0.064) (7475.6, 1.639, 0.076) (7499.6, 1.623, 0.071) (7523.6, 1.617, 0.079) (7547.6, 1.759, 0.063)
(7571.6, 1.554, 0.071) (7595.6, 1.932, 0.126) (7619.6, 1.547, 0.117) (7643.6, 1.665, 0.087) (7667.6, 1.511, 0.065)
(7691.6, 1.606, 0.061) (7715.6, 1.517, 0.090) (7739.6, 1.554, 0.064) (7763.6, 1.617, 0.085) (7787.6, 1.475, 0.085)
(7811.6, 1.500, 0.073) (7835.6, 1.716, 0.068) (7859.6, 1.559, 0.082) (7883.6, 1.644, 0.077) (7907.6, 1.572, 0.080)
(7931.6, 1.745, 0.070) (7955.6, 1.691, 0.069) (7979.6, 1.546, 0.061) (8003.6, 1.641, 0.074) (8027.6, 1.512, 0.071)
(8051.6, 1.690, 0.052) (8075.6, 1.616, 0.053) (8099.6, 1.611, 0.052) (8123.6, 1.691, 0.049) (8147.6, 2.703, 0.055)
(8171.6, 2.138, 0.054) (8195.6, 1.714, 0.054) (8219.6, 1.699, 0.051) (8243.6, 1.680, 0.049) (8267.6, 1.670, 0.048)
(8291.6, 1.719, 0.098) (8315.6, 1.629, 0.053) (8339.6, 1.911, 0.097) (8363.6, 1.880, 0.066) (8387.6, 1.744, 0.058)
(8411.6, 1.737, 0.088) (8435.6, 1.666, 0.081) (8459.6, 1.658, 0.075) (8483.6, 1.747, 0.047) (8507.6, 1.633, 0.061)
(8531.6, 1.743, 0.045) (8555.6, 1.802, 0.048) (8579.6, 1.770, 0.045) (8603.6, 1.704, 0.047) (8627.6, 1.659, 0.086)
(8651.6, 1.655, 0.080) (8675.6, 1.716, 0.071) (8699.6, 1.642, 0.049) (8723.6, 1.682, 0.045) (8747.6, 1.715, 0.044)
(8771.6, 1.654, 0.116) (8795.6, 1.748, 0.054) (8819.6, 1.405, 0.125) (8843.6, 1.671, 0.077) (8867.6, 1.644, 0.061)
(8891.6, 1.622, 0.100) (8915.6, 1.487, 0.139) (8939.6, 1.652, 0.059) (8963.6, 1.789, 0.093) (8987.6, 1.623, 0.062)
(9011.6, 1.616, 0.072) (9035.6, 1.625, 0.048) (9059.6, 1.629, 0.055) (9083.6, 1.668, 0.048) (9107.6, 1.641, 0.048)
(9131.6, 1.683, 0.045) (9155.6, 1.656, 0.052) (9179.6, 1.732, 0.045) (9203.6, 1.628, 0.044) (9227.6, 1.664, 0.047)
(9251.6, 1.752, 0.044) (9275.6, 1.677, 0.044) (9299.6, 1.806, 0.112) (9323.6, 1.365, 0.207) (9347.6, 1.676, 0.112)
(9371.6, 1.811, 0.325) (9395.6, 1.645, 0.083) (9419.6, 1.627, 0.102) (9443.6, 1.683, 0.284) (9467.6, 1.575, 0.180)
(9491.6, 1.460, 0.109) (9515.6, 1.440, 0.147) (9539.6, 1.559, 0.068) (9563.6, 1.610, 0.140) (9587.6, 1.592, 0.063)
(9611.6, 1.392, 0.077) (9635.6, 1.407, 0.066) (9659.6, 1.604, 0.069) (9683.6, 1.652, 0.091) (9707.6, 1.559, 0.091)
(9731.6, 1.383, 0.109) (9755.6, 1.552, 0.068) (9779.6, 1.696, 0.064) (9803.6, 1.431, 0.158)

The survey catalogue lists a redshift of 0.242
